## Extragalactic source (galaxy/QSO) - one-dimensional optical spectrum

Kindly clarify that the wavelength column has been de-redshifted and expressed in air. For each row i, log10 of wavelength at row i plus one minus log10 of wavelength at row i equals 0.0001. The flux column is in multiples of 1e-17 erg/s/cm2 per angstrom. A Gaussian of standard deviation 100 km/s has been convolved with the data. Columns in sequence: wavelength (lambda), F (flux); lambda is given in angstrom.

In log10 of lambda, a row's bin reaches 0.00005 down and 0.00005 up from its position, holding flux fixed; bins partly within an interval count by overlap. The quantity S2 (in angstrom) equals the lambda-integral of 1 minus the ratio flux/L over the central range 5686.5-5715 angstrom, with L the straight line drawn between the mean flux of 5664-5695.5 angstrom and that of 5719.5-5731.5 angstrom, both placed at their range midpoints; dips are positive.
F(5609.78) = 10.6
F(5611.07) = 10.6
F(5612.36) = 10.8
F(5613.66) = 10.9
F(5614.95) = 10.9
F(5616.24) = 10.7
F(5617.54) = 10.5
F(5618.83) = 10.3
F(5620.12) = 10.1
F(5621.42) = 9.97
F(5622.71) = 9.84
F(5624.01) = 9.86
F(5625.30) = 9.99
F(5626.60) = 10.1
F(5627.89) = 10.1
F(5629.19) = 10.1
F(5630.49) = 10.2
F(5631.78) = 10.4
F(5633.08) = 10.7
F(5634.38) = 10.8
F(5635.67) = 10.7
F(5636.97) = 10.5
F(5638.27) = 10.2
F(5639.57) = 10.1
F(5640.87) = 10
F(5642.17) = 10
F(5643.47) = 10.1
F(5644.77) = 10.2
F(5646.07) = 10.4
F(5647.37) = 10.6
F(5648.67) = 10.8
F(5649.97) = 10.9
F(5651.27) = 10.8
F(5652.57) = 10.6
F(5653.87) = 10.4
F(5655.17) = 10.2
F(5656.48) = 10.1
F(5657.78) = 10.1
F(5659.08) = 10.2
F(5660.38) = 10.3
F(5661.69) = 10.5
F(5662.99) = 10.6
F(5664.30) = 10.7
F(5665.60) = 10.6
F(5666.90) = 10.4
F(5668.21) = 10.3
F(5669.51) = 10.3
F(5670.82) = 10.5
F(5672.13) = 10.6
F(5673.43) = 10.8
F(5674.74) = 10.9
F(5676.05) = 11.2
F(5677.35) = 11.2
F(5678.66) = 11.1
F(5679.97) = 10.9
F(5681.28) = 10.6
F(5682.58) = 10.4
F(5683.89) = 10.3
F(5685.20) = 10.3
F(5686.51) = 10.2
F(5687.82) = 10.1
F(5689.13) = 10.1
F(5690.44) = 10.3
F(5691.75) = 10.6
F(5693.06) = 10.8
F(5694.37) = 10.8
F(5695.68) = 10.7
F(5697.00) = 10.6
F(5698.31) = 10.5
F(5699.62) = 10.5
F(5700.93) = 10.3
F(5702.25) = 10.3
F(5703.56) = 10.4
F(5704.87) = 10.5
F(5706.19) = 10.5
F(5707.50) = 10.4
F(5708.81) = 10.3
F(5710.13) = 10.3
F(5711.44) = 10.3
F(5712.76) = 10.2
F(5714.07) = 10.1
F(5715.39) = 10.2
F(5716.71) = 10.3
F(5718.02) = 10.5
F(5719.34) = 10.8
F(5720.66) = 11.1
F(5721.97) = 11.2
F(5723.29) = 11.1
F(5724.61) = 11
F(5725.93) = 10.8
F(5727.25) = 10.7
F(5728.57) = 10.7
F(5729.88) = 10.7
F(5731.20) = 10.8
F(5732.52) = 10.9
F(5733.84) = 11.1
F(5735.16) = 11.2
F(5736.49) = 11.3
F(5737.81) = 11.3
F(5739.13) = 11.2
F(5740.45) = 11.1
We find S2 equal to 0.9 angstrom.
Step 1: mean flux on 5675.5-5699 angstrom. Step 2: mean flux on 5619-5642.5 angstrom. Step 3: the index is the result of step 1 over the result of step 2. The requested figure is 1.04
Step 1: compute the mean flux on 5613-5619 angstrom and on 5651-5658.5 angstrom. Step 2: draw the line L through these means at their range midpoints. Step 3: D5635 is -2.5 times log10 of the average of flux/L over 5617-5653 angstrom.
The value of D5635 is 0.021 mag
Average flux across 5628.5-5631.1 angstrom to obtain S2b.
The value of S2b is 10.1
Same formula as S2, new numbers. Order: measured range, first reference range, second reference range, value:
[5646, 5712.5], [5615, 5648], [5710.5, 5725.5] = -0.3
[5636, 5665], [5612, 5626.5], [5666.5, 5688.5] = 0.2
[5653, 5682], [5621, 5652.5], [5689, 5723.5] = -0.5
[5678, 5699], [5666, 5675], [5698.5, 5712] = -0.1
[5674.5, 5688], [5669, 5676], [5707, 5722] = -0.1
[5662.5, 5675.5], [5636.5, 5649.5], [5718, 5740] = -0.1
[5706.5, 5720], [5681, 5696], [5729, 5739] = 0.5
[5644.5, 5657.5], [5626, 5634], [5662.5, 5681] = 0.0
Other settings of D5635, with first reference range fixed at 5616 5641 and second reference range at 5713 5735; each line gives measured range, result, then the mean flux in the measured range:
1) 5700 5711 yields 0.028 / 10.4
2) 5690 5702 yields 0.005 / 10.6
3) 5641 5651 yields -0.008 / 10.4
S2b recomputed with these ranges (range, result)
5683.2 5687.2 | 10.3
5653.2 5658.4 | 10.2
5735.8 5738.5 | 11.3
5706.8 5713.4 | 10.3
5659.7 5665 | 10.5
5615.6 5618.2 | 10.6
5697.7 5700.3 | 10.5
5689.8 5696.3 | 10.6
